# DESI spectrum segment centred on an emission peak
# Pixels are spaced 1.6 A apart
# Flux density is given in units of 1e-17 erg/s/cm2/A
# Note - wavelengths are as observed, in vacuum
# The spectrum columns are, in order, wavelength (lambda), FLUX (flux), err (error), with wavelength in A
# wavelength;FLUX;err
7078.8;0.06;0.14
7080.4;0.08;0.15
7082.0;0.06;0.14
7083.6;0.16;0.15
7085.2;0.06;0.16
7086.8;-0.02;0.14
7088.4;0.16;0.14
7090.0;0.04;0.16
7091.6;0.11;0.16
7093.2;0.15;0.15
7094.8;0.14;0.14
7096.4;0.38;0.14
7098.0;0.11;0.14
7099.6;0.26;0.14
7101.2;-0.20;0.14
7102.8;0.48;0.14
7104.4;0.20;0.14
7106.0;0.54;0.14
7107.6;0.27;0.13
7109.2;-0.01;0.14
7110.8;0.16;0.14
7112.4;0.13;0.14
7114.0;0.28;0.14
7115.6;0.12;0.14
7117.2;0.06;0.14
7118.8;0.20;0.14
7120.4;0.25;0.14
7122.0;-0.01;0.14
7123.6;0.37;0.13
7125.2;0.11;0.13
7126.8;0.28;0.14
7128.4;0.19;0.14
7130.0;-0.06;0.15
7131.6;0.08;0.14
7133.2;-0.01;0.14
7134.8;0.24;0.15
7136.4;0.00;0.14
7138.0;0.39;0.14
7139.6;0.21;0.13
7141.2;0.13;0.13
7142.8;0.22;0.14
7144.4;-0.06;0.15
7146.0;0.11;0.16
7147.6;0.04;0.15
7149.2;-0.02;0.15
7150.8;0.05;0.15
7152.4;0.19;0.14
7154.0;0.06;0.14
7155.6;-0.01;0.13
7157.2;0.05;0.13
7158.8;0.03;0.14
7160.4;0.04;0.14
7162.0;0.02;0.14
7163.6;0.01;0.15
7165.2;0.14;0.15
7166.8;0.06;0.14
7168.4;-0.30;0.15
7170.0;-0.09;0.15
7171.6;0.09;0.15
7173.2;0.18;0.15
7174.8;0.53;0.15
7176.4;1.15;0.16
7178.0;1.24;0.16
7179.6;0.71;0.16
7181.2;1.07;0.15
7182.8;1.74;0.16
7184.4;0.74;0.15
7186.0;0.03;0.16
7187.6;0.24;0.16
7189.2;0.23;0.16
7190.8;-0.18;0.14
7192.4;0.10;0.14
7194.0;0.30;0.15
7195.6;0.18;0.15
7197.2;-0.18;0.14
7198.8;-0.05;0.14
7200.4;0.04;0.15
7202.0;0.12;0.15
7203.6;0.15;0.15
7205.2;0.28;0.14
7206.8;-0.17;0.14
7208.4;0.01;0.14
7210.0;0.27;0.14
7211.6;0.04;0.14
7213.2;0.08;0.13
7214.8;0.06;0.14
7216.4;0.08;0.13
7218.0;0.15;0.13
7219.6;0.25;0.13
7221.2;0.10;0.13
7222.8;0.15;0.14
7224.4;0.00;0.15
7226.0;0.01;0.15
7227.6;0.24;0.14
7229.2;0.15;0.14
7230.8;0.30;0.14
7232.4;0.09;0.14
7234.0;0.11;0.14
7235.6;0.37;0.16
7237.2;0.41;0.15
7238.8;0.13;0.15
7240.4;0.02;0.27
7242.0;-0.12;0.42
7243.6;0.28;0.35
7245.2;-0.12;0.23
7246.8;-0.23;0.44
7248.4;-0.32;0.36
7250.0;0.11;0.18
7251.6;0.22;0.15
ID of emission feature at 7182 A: [O II]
